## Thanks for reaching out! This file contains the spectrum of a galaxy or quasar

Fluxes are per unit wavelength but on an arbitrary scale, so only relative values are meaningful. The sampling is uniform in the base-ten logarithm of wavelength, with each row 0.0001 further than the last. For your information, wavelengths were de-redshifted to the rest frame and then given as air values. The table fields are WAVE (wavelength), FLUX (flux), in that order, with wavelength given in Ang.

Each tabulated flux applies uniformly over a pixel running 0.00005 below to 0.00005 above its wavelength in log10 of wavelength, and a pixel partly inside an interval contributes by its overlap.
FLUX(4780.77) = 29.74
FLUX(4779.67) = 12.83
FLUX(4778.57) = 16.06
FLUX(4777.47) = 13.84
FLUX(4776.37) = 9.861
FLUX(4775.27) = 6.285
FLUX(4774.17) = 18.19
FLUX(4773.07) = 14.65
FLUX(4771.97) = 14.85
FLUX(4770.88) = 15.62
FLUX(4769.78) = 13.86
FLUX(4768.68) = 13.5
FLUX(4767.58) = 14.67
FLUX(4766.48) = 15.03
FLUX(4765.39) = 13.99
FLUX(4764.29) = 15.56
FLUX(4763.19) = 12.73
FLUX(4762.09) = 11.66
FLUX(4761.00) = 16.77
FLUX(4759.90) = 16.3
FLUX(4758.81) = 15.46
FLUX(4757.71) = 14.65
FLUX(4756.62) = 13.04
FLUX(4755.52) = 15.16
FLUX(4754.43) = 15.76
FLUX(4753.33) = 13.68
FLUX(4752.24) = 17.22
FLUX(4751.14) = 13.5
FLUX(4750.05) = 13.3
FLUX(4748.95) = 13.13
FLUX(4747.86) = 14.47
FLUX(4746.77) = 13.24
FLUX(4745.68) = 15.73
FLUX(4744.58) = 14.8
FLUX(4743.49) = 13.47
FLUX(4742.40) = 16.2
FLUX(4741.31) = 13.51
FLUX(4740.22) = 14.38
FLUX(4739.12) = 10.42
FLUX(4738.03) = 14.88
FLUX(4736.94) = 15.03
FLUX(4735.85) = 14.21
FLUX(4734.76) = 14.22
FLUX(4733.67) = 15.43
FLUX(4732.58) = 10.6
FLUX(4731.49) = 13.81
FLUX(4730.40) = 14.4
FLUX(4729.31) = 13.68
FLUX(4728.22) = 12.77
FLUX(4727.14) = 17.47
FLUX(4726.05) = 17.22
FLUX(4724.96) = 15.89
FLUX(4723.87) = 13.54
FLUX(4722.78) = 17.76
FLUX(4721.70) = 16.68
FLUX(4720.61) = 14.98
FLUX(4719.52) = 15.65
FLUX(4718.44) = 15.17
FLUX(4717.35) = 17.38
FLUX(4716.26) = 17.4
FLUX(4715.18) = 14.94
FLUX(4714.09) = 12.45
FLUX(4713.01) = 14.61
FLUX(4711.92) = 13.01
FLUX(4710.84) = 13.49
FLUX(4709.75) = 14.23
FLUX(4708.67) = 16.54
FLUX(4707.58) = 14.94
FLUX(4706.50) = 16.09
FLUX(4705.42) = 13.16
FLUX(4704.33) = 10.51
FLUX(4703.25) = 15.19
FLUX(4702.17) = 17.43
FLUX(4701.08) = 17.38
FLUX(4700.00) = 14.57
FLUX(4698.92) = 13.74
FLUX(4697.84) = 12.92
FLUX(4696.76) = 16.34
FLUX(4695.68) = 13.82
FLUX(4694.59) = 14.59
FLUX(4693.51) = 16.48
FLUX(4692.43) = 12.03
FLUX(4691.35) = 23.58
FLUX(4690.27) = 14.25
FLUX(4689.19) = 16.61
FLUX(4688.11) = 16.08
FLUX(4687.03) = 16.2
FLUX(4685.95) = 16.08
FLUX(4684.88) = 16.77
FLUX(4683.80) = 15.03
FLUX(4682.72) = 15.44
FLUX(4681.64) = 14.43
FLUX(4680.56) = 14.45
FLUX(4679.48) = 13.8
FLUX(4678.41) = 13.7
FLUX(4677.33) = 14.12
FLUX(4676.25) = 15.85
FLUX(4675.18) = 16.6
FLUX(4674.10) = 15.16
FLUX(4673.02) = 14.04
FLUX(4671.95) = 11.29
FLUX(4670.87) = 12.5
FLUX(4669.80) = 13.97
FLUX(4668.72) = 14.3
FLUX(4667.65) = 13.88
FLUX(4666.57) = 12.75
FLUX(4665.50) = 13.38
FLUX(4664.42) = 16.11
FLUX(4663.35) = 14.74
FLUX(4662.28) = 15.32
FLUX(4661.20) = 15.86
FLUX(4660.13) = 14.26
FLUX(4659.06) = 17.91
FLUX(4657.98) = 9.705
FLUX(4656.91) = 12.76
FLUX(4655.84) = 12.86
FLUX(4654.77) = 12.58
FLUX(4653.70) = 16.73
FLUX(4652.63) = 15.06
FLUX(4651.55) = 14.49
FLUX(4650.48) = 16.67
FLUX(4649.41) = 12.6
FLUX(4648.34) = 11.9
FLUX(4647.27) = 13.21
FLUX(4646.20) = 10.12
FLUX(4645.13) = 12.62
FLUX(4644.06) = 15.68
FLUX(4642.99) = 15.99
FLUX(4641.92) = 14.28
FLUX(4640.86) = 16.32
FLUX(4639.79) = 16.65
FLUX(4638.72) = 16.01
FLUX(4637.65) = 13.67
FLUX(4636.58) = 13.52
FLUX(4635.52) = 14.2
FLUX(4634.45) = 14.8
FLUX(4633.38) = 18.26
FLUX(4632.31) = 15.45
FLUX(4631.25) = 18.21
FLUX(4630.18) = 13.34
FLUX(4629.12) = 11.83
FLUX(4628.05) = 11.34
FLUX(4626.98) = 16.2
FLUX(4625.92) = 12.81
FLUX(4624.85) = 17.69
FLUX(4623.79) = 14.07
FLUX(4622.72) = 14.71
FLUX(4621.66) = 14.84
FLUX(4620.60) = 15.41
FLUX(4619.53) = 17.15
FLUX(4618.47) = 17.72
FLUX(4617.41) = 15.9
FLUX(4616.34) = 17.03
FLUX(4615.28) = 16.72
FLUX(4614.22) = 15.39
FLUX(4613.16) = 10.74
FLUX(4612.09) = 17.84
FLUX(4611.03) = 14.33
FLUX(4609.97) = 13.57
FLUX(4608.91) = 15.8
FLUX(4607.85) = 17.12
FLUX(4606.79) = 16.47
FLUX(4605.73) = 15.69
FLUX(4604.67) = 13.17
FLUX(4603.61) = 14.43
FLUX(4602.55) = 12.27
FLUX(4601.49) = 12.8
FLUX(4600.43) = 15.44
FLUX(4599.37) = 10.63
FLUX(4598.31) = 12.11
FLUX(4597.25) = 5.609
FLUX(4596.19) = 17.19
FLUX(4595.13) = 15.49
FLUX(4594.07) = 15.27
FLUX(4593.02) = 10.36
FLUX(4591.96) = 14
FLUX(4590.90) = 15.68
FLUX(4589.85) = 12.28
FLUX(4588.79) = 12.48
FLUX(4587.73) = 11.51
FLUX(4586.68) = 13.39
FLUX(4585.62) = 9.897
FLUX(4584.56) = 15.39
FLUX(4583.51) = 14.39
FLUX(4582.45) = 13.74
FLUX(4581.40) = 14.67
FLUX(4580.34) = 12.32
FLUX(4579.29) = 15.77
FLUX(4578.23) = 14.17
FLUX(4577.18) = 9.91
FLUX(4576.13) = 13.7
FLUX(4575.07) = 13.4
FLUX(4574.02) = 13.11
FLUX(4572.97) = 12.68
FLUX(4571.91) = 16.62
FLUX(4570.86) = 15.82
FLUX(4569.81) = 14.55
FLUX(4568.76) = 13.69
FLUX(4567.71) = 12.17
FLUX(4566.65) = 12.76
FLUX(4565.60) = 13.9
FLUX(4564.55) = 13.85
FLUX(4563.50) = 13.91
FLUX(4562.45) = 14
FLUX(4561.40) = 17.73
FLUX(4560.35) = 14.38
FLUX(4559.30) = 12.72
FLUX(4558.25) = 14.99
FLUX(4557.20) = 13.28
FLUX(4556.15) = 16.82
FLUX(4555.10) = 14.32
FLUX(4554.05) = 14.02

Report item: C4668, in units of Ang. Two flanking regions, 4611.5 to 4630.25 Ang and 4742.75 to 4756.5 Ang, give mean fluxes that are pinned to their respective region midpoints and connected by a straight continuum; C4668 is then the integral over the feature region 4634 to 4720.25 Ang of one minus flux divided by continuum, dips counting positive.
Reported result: 0.6 Ang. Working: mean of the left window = 15.1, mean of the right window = 14.4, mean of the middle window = 14.7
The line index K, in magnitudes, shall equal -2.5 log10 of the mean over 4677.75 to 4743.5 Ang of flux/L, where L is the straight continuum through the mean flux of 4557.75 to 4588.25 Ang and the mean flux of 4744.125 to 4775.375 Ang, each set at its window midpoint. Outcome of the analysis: -0.05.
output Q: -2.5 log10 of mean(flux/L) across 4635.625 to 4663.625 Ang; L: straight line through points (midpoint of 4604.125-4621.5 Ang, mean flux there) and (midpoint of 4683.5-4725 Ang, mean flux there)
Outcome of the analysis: 0.09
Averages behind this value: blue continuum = 15.6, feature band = 14.3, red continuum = 15.3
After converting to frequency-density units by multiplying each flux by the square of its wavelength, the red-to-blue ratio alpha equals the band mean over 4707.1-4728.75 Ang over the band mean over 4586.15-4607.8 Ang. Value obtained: 1.2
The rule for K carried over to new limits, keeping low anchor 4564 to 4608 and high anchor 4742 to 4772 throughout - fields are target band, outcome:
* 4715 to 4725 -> -0.12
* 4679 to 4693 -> -0.12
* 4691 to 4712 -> -0.06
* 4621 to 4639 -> -0.07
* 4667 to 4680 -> 0.00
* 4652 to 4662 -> -0.02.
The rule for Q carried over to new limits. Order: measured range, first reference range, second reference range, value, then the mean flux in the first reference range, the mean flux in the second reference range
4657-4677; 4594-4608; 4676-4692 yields 0.08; 13.7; 15.7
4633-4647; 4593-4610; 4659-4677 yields -0.04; 13.8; 14.5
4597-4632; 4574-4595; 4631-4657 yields -0.05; 13.3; 14.6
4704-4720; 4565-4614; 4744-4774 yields -0.03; 13.7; 14.6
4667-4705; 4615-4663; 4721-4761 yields -0.02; 14.8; 14.6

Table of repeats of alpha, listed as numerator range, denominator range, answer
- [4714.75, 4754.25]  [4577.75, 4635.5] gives 1.08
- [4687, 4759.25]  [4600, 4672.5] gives 1.05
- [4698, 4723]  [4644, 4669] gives 1.10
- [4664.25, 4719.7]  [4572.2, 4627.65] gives 1.10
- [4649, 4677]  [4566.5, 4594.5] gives 1.10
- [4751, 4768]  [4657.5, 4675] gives 1.08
